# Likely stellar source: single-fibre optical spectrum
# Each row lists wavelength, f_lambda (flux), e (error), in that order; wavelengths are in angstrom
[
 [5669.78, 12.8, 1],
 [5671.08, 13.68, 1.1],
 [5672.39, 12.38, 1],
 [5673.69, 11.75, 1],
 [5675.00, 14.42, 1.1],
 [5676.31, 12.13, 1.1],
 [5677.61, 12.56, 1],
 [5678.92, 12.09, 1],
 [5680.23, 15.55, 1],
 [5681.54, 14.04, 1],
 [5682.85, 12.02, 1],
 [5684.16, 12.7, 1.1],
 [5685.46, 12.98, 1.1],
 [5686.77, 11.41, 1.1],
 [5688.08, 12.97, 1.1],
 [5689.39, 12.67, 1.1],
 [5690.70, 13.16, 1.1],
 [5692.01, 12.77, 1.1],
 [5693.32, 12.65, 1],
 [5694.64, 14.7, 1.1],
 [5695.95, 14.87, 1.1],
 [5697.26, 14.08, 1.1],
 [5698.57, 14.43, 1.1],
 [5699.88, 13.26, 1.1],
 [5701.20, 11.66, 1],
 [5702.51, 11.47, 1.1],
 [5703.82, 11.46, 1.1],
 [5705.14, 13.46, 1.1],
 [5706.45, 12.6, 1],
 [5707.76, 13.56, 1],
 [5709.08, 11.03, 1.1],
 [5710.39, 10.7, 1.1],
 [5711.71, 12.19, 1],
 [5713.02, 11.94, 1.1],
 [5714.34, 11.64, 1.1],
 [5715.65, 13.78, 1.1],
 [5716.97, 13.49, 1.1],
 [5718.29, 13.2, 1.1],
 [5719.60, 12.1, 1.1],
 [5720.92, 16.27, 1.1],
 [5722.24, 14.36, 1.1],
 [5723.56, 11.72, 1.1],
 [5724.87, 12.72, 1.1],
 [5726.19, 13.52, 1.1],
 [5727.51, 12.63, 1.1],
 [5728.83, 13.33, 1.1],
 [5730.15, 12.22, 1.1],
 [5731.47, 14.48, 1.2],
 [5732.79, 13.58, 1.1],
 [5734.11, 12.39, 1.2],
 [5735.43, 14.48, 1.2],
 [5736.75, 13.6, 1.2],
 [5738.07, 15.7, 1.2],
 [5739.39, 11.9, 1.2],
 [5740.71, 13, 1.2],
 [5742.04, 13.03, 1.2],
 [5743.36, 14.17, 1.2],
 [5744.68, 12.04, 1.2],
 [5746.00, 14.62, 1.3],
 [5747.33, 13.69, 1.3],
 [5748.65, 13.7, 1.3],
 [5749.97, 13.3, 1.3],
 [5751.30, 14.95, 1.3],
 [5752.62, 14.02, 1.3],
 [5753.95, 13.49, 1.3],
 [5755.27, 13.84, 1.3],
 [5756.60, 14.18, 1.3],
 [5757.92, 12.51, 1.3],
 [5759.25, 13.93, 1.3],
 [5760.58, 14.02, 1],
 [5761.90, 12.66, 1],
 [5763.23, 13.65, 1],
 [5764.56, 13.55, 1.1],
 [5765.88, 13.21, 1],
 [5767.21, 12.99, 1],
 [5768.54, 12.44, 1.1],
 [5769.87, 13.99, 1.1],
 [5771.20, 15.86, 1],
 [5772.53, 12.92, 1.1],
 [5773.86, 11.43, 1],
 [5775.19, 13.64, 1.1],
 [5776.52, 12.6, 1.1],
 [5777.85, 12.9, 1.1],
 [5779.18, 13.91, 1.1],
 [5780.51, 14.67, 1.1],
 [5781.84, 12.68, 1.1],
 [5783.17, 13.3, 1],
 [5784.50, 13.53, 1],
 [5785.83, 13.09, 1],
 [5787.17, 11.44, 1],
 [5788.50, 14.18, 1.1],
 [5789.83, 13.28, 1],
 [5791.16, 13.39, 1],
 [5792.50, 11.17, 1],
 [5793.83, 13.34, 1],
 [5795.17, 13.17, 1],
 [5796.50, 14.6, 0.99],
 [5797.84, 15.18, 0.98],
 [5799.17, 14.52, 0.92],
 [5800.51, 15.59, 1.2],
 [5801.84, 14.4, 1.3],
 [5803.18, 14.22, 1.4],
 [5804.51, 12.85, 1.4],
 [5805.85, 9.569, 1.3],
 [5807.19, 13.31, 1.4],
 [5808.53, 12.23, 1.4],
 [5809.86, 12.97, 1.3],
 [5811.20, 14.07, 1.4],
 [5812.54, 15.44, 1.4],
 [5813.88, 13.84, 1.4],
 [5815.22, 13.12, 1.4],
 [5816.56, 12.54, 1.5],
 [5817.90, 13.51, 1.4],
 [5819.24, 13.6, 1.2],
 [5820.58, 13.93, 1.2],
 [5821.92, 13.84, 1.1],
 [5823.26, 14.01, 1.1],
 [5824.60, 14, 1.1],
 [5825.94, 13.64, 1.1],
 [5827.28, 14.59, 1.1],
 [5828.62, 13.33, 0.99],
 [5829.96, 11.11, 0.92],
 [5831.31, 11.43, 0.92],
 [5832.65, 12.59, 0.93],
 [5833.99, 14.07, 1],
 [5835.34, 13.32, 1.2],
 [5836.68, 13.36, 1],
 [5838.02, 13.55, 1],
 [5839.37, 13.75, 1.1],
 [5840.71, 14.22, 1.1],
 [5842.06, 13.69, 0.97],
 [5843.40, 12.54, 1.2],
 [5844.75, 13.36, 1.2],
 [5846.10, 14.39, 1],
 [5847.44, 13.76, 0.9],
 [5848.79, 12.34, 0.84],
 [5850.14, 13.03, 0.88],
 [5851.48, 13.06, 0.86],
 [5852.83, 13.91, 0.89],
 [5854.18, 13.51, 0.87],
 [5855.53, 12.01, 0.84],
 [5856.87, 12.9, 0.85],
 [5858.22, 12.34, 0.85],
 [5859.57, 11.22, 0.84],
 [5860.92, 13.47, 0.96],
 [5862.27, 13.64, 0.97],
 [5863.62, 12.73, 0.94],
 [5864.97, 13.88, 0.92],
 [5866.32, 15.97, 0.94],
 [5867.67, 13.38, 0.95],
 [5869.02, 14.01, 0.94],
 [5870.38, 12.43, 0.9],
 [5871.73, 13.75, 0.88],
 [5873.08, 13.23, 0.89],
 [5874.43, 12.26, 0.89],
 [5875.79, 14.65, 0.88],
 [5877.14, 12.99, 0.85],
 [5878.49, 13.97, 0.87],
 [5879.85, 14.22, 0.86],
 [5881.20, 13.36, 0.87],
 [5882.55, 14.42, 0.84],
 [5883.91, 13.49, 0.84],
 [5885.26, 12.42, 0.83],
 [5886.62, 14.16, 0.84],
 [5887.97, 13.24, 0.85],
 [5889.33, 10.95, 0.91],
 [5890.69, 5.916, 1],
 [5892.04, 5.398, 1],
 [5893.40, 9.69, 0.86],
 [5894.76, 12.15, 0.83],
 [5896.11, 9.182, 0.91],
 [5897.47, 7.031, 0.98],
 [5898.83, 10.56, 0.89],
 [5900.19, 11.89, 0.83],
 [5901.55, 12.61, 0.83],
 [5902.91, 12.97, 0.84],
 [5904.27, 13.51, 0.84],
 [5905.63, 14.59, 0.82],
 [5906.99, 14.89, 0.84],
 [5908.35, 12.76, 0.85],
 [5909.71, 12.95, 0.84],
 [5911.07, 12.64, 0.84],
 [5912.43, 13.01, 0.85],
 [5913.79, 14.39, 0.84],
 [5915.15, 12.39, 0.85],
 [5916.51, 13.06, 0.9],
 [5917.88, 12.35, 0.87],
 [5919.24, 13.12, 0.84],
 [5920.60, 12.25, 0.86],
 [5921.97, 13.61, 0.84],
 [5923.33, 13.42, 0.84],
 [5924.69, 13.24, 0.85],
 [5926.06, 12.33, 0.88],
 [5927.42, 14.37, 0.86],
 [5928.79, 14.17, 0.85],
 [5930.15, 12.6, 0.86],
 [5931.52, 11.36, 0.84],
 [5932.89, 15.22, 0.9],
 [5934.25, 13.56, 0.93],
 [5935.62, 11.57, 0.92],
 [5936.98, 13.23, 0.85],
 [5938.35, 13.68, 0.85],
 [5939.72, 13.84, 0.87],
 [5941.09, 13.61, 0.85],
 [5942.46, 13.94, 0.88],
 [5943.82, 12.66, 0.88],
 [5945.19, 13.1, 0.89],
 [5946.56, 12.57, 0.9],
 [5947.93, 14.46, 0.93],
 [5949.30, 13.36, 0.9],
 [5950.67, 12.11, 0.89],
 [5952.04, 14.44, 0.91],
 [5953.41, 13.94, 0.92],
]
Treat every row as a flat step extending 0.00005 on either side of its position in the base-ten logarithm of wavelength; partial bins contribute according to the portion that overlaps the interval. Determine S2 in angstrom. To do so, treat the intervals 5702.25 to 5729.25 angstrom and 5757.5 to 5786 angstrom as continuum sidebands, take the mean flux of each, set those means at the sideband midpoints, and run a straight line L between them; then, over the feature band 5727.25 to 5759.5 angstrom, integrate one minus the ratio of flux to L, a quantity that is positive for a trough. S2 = -1.3 angstrom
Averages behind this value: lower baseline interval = 12.7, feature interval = 13.6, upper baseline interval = 13.4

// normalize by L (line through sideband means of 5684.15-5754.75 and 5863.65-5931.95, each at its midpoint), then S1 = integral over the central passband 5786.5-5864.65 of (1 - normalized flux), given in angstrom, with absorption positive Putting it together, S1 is -2.9 angstrom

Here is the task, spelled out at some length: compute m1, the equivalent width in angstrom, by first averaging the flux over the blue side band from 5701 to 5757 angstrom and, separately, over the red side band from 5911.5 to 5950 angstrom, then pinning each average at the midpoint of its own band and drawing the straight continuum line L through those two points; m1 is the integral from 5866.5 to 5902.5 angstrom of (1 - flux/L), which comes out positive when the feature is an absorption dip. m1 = 3.2 angstrom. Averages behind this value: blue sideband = 13.2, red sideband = 13.2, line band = 12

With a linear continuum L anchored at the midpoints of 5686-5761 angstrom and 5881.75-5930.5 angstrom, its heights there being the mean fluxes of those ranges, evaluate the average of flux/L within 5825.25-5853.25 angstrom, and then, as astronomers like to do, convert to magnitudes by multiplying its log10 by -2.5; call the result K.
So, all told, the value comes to -0.06 mag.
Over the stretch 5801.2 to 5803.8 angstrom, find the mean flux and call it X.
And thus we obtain 14.3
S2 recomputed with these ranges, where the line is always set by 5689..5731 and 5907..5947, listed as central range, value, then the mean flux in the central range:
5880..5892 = 1.1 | 12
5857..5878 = -0.3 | 13.3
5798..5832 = -1.0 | 13.5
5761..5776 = -0.4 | 13.3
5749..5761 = -0.8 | 13.8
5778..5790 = -0.3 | 13.3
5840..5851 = -0.3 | 13.4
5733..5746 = -0.5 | 13.4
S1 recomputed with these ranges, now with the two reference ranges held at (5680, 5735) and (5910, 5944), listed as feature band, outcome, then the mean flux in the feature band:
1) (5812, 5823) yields -0.5 angstrom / 13.7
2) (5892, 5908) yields 2.1 angstrom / 11.5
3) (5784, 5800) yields -0.4 angstrom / 13.4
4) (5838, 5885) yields -1.0 angstrom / 13.4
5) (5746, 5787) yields -1.4 angstrom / 13.5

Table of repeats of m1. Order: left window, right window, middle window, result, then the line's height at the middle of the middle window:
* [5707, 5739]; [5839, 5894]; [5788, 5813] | -1.1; 13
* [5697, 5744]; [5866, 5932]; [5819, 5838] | -0.9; 12.8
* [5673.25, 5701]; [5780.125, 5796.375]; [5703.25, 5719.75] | 1.0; 13.2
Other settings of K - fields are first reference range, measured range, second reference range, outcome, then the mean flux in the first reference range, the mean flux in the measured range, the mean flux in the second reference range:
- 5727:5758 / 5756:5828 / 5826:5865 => -0.009 mag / 13.6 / 13.5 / 13.1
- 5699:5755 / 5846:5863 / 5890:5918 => -0.085 mag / 13.1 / 13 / 11.6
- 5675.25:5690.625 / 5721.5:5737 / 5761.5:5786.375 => -0.012 mag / 12.9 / 13.3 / 13.3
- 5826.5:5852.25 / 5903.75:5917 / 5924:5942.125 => -0.012 mag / 13.2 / 13.4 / 13.3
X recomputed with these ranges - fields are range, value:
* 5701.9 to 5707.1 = 12.3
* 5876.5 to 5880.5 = 13.7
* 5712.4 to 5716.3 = 12.5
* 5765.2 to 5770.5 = 13.2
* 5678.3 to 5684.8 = 13.3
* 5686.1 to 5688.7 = 12.2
